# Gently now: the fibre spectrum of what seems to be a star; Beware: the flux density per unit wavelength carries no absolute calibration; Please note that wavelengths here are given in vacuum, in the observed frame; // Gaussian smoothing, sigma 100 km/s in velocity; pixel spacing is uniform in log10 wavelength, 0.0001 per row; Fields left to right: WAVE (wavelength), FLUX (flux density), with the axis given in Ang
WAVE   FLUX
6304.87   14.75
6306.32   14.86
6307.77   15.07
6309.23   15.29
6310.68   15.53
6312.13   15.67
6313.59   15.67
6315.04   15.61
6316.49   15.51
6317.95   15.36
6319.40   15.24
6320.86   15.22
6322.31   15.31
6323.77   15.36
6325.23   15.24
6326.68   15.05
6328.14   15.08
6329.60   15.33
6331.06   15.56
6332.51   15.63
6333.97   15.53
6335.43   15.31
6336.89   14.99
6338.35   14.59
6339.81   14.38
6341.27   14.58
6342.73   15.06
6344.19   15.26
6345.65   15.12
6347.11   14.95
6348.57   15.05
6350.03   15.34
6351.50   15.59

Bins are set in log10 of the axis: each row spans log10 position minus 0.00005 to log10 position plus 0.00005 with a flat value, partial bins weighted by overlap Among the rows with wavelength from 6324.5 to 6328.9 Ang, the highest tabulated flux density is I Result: 15.24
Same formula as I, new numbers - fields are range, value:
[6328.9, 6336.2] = 15.63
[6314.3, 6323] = 15.61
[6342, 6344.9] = 15.26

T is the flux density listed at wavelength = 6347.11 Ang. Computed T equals 14.95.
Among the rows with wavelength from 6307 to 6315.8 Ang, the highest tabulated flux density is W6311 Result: 15.67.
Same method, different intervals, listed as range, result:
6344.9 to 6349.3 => 15.12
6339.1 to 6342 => 14.58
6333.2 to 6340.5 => 15.53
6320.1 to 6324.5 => 15.36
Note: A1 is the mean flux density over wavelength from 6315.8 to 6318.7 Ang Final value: 15.4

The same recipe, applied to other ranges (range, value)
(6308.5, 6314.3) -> 15.5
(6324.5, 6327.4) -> 15.2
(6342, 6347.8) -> 15.1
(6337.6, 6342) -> 14.5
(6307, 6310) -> 15.2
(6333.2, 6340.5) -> 15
